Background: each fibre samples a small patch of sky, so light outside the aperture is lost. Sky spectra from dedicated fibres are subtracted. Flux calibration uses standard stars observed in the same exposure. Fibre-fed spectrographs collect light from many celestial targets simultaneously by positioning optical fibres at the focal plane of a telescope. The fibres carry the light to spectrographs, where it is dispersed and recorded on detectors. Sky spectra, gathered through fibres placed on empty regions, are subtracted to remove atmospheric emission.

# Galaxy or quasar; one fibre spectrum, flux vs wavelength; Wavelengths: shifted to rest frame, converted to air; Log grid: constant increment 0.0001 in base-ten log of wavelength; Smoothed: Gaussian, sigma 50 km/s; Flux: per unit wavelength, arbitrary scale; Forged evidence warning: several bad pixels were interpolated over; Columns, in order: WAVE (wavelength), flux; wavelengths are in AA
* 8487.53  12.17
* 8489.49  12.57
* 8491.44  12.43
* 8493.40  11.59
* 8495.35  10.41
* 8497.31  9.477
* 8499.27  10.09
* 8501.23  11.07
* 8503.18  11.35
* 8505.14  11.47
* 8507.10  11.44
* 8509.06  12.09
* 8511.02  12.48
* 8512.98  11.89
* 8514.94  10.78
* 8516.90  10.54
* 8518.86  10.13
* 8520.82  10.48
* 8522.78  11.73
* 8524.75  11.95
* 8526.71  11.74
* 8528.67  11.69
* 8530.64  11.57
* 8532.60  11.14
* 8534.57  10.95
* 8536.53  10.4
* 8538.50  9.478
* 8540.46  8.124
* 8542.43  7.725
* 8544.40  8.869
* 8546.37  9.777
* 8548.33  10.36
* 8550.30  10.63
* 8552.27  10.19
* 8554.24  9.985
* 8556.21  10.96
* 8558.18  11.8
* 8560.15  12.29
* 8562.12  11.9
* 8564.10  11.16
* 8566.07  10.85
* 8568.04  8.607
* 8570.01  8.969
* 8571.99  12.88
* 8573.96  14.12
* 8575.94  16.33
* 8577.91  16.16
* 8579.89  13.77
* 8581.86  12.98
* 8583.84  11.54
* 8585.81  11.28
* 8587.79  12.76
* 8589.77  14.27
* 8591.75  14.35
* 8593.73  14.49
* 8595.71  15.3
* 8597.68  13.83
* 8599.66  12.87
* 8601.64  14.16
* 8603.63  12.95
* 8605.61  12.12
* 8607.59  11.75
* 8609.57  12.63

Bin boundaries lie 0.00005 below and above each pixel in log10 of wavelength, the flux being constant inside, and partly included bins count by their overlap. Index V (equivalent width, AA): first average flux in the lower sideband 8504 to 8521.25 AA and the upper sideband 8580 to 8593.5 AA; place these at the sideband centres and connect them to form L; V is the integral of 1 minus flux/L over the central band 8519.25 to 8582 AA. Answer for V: 5.1 AA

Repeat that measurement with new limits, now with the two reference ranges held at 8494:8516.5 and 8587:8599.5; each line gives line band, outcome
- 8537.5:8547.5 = 2.9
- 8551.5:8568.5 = 2.7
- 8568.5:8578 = 0.2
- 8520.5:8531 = 0.2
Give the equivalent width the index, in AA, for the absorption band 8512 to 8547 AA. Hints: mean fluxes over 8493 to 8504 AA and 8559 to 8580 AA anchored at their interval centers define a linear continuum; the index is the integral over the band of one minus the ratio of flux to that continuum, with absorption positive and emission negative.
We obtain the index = 2.7 AA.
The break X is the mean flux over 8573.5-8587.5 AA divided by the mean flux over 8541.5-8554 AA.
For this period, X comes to 1.4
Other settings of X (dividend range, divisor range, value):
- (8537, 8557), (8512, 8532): 0.85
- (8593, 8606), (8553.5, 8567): 1.22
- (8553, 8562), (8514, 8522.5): 1.07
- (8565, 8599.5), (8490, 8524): 1.17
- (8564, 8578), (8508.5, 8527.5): 1.08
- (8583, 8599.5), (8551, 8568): 1.23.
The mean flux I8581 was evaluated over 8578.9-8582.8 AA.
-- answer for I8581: 13.4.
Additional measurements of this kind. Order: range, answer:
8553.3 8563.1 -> 11.4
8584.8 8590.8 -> 12.8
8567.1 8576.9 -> 12.2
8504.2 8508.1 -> 11.5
